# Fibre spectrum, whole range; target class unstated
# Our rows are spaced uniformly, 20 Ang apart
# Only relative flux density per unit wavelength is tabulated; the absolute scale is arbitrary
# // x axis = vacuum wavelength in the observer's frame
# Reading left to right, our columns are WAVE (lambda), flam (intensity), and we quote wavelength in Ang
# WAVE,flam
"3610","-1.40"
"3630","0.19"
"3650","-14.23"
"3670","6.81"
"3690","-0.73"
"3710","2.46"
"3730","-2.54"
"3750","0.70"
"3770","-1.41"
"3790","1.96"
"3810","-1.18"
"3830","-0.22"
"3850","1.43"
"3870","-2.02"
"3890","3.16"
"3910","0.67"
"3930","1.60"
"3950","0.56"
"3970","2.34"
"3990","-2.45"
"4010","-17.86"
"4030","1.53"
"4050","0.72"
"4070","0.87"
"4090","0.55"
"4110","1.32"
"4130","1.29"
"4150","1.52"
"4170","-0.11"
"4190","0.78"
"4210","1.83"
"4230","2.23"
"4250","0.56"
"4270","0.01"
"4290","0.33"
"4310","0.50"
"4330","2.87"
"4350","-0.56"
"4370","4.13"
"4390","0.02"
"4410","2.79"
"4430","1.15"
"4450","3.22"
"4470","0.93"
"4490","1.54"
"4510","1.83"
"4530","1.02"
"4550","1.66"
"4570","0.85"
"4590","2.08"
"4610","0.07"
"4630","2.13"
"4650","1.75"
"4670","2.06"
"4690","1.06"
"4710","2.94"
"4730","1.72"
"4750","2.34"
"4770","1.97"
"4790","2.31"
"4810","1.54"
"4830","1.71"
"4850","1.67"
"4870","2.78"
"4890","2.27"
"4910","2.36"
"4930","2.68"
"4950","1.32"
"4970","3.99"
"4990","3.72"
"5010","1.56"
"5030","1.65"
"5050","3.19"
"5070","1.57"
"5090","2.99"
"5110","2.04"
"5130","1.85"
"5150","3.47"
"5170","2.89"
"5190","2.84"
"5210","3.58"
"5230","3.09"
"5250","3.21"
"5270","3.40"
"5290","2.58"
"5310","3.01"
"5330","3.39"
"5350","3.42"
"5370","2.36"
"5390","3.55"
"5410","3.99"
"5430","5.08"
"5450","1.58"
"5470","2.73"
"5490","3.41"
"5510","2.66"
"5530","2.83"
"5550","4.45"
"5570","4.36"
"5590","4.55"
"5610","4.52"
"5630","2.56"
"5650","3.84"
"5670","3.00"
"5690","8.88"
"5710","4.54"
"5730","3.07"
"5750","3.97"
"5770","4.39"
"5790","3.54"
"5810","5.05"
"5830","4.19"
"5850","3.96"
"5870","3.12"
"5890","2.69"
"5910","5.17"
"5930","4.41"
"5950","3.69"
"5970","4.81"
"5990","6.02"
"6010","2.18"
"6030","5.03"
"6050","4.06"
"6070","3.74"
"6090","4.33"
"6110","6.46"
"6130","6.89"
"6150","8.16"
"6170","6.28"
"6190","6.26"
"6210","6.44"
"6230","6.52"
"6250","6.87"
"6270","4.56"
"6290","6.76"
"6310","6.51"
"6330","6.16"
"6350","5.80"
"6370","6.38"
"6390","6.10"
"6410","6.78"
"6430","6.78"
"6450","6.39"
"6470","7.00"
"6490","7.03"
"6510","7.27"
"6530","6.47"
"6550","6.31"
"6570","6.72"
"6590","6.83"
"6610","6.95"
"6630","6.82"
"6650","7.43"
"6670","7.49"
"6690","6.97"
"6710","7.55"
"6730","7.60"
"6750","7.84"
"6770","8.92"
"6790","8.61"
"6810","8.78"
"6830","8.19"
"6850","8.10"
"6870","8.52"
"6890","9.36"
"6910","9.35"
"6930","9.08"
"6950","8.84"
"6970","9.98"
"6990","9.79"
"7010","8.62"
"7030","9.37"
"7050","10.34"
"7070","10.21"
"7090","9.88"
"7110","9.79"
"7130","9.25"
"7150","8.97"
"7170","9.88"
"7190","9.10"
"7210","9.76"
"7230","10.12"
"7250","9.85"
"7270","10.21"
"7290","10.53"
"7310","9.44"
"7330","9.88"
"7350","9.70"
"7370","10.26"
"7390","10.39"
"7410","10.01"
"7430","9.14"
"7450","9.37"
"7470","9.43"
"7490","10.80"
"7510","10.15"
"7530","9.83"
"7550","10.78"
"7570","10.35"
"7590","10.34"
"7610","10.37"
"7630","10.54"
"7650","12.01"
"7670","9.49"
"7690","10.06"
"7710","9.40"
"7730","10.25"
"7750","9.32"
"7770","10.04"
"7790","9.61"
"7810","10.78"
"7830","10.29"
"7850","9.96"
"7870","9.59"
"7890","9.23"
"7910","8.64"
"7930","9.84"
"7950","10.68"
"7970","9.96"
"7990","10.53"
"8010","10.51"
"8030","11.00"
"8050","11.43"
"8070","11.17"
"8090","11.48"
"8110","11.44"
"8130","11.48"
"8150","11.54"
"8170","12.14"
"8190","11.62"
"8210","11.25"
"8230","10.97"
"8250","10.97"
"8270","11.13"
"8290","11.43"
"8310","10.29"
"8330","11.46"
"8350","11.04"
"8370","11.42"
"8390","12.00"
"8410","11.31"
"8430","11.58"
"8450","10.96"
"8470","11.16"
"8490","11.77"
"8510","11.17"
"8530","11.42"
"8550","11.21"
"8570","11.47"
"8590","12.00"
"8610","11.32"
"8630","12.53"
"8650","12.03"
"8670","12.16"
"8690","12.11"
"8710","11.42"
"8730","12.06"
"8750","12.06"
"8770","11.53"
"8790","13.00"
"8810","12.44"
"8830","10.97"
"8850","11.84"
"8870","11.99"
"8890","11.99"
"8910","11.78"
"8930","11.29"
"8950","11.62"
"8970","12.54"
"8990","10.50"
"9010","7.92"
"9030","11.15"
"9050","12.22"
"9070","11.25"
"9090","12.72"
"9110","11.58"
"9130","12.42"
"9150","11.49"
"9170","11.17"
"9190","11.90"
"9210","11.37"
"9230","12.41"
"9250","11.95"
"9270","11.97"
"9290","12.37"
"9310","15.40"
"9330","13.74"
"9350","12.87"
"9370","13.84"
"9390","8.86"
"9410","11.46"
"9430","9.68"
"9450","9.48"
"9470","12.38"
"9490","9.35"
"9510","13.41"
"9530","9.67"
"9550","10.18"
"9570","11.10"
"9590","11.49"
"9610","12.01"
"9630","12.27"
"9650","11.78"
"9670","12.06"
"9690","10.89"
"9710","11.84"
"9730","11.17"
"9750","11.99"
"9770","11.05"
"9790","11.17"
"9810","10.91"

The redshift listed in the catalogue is 0.53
